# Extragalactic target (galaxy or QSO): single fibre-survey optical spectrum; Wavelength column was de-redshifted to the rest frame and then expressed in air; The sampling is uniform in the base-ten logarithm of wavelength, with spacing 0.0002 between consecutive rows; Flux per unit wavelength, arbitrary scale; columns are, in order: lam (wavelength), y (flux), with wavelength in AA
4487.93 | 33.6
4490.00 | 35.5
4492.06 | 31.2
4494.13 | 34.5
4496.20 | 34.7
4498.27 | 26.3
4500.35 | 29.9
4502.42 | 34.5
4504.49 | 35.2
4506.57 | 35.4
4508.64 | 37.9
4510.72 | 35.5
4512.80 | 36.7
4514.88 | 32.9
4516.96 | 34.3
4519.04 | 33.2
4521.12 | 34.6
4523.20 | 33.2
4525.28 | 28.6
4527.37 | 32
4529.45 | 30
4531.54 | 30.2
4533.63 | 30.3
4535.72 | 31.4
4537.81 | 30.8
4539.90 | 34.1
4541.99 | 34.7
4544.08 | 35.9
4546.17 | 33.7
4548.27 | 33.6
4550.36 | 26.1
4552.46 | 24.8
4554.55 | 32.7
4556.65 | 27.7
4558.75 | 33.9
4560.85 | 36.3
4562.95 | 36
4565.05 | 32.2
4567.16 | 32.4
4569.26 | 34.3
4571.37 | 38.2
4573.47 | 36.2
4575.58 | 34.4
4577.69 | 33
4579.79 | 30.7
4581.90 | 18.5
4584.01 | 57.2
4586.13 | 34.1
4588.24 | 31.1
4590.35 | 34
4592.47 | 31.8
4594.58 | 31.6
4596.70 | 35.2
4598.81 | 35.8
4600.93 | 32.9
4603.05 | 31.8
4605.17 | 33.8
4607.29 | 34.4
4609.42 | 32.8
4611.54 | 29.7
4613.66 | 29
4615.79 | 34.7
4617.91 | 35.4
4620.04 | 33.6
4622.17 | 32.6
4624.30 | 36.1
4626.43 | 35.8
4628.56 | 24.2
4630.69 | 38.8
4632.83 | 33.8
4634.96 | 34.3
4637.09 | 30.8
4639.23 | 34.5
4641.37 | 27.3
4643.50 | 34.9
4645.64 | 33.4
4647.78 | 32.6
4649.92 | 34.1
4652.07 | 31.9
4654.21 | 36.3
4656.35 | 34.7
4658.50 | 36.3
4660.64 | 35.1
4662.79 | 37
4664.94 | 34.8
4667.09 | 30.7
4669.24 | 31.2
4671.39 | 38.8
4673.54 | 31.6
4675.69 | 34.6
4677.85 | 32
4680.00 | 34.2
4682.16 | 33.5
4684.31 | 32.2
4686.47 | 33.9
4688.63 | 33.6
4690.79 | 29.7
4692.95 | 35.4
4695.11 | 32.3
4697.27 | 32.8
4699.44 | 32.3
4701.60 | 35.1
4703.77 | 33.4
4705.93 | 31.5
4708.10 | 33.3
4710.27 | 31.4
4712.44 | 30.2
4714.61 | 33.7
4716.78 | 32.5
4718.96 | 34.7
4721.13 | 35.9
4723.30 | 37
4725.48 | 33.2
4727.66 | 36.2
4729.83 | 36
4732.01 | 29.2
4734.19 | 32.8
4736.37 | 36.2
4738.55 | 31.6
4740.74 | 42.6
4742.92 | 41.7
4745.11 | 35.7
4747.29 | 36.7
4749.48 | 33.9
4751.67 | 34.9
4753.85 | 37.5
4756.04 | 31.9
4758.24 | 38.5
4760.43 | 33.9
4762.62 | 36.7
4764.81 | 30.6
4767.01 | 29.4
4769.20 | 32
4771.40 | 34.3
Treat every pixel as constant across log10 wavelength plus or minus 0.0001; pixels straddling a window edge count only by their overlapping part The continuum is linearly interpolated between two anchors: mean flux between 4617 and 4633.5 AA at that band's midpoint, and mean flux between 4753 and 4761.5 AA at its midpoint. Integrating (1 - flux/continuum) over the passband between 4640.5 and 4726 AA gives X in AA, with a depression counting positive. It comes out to 2.39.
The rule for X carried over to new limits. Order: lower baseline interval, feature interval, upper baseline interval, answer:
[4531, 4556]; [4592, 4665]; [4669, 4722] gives -2.3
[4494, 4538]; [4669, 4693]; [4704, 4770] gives 0.4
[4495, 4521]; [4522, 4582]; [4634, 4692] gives 2.9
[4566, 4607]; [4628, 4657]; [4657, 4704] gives 0.6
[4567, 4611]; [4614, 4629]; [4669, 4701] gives 0.2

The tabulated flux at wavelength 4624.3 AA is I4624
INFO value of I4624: 36.1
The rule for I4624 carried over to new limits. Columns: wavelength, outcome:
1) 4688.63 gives 33.6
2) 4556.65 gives 27.7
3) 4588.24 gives 31.1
